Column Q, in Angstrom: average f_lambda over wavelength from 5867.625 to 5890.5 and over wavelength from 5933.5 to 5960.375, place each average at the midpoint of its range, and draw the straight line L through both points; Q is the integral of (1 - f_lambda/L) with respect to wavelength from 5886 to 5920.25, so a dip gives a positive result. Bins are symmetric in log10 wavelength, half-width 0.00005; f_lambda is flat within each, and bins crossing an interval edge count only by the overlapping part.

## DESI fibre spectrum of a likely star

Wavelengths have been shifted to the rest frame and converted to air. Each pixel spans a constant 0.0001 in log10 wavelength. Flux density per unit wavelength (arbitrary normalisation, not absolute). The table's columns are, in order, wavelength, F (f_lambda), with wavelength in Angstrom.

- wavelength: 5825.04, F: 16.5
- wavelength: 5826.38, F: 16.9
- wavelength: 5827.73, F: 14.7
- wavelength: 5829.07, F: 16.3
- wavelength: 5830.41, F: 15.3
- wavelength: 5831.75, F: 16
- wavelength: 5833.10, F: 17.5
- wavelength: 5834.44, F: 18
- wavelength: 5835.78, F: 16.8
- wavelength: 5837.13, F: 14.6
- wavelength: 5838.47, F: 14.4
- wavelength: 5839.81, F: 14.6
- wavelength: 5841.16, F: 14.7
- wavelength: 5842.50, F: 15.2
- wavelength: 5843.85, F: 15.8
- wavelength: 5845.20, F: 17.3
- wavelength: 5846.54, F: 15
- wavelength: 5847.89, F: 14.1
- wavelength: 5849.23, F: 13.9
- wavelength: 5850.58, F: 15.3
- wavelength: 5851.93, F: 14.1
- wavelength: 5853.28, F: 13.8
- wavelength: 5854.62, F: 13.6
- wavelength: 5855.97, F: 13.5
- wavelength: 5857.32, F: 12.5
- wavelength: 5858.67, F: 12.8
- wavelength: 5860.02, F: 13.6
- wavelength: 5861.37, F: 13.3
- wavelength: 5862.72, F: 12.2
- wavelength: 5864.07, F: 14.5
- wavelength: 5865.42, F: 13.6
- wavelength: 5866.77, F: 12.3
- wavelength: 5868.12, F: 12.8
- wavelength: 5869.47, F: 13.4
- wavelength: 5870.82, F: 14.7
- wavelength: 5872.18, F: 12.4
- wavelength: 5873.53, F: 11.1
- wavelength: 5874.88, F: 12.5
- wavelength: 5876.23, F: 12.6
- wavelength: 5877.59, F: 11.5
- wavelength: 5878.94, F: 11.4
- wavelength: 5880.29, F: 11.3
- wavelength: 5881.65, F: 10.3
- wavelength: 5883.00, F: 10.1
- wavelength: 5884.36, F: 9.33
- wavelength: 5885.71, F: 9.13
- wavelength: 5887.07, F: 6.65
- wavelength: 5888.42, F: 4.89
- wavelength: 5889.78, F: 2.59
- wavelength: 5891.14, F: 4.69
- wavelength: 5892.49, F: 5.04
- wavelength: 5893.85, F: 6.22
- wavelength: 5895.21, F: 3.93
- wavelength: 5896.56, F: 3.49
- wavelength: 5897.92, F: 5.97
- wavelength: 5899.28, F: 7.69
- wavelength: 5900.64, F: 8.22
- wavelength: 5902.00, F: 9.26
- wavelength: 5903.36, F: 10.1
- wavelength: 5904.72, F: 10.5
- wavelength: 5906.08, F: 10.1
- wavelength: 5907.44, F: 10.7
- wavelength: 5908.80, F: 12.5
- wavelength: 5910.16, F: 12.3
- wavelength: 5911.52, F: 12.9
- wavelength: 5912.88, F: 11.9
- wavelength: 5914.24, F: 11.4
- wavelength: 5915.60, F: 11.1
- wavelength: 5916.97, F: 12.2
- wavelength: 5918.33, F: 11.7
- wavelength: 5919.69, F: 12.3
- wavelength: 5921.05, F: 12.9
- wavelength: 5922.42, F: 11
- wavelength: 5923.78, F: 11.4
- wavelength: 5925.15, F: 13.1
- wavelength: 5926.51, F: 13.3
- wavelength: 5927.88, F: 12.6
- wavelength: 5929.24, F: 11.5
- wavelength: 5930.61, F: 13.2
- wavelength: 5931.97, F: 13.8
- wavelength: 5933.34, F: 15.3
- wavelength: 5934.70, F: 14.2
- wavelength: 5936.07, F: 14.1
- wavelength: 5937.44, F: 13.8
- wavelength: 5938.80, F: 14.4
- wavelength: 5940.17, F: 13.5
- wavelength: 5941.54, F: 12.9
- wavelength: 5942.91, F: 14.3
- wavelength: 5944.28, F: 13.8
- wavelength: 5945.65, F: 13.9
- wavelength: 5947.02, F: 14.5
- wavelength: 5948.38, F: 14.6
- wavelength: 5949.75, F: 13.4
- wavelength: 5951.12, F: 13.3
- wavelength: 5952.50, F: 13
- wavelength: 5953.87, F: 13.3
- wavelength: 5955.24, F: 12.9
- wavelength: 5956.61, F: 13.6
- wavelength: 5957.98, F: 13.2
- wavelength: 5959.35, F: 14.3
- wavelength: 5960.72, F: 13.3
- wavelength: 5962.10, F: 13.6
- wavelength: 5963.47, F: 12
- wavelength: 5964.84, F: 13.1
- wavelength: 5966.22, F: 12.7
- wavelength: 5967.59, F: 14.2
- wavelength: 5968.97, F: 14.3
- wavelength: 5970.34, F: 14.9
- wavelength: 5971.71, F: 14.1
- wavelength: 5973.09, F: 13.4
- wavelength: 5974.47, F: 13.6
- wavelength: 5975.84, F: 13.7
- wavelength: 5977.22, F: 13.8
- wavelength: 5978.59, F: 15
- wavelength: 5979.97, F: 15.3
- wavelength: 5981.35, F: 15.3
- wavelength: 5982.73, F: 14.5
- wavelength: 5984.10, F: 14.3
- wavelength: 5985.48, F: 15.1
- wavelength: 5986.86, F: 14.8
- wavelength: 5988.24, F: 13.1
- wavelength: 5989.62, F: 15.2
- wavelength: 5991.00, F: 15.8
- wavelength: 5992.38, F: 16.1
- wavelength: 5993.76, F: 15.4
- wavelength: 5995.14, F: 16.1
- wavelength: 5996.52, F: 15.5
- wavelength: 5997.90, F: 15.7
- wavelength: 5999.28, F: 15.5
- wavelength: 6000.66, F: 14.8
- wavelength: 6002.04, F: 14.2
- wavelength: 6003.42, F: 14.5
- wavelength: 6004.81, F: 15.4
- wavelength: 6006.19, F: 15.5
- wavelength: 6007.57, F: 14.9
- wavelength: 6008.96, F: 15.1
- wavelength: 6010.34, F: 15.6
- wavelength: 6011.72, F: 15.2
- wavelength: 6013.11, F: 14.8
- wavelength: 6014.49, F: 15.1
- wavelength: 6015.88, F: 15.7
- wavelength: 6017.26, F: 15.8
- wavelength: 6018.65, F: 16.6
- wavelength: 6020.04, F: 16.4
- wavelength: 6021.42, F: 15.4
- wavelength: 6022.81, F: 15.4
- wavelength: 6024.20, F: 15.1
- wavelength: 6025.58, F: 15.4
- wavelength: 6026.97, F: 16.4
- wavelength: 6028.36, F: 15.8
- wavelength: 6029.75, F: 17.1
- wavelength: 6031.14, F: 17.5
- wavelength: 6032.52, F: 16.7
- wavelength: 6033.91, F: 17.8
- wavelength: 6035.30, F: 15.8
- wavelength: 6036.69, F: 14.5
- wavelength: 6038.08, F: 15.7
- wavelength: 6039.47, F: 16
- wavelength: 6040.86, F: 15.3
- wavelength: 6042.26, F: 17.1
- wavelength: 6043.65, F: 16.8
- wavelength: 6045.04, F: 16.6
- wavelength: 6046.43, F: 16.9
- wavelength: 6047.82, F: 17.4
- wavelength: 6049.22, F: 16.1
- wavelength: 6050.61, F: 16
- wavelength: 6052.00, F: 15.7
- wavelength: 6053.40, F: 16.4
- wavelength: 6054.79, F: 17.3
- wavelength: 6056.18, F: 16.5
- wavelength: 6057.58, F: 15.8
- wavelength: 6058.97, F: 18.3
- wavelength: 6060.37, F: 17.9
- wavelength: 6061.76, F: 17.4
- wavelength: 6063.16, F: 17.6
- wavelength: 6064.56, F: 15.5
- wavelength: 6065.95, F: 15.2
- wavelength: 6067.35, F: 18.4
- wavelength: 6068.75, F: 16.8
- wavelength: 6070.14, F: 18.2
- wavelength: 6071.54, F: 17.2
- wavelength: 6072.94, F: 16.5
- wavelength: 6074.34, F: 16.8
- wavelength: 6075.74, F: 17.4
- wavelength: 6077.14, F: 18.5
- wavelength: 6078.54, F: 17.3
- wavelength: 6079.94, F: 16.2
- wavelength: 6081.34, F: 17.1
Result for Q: 8.71 Angstrom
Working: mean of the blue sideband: 10.4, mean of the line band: 8.73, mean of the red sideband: 13.8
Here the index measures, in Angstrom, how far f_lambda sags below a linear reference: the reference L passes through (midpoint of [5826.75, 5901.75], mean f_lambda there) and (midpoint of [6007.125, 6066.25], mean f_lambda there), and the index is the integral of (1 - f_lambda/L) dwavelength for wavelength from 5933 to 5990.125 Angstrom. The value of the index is 1.7 Angstrom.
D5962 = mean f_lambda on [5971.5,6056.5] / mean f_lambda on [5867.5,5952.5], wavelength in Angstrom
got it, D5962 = 1.40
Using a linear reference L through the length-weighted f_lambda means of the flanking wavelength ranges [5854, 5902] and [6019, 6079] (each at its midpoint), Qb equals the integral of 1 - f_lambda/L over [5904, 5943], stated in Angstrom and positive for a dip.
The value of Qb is -2.4 Angstrom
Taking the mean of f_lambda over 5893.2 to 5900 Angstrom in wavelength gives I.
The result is 5.47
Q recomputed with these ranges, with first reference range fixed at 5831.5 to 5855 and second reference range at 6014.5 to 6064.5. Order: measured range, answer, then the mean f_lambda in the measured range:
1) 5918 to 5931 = 2.84 Angstrom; 12.3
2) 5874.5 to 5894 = 8.74 Angstrom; 8.55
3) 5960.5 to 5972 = 1.72 Angstrom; 13.6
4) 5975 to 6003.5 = 2.04 Angstrom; 14.9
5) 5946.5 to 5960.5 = 2.03 Angstrom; 13.6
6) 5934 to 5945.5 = 1.41 Angstrom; 13.9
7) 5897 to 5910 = 5.13 Angstrom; 9.45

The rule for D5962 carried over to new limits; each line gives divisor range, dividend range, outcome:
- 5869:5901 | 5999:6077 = 1.87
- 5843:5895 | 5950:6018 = 1.25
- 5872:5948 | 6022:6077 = 1.53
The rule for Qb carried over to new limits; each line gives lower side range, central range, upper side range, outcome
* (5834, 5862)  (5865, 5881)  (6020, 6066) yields 2.6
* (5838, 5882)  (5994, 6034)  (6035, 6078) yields 0.9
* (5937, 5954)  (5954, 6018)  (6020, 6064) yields 1.4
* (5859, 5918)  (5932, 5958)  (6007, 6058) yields -2.8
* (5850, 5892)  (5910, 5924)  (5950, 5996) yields 0.8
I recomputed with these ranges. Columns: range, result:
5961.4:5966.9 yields 12.8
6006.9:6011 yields 15.2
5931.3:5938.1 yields 14.2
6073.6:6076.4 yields 17.1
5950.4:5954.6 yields 13.2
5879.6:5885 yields 10.3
